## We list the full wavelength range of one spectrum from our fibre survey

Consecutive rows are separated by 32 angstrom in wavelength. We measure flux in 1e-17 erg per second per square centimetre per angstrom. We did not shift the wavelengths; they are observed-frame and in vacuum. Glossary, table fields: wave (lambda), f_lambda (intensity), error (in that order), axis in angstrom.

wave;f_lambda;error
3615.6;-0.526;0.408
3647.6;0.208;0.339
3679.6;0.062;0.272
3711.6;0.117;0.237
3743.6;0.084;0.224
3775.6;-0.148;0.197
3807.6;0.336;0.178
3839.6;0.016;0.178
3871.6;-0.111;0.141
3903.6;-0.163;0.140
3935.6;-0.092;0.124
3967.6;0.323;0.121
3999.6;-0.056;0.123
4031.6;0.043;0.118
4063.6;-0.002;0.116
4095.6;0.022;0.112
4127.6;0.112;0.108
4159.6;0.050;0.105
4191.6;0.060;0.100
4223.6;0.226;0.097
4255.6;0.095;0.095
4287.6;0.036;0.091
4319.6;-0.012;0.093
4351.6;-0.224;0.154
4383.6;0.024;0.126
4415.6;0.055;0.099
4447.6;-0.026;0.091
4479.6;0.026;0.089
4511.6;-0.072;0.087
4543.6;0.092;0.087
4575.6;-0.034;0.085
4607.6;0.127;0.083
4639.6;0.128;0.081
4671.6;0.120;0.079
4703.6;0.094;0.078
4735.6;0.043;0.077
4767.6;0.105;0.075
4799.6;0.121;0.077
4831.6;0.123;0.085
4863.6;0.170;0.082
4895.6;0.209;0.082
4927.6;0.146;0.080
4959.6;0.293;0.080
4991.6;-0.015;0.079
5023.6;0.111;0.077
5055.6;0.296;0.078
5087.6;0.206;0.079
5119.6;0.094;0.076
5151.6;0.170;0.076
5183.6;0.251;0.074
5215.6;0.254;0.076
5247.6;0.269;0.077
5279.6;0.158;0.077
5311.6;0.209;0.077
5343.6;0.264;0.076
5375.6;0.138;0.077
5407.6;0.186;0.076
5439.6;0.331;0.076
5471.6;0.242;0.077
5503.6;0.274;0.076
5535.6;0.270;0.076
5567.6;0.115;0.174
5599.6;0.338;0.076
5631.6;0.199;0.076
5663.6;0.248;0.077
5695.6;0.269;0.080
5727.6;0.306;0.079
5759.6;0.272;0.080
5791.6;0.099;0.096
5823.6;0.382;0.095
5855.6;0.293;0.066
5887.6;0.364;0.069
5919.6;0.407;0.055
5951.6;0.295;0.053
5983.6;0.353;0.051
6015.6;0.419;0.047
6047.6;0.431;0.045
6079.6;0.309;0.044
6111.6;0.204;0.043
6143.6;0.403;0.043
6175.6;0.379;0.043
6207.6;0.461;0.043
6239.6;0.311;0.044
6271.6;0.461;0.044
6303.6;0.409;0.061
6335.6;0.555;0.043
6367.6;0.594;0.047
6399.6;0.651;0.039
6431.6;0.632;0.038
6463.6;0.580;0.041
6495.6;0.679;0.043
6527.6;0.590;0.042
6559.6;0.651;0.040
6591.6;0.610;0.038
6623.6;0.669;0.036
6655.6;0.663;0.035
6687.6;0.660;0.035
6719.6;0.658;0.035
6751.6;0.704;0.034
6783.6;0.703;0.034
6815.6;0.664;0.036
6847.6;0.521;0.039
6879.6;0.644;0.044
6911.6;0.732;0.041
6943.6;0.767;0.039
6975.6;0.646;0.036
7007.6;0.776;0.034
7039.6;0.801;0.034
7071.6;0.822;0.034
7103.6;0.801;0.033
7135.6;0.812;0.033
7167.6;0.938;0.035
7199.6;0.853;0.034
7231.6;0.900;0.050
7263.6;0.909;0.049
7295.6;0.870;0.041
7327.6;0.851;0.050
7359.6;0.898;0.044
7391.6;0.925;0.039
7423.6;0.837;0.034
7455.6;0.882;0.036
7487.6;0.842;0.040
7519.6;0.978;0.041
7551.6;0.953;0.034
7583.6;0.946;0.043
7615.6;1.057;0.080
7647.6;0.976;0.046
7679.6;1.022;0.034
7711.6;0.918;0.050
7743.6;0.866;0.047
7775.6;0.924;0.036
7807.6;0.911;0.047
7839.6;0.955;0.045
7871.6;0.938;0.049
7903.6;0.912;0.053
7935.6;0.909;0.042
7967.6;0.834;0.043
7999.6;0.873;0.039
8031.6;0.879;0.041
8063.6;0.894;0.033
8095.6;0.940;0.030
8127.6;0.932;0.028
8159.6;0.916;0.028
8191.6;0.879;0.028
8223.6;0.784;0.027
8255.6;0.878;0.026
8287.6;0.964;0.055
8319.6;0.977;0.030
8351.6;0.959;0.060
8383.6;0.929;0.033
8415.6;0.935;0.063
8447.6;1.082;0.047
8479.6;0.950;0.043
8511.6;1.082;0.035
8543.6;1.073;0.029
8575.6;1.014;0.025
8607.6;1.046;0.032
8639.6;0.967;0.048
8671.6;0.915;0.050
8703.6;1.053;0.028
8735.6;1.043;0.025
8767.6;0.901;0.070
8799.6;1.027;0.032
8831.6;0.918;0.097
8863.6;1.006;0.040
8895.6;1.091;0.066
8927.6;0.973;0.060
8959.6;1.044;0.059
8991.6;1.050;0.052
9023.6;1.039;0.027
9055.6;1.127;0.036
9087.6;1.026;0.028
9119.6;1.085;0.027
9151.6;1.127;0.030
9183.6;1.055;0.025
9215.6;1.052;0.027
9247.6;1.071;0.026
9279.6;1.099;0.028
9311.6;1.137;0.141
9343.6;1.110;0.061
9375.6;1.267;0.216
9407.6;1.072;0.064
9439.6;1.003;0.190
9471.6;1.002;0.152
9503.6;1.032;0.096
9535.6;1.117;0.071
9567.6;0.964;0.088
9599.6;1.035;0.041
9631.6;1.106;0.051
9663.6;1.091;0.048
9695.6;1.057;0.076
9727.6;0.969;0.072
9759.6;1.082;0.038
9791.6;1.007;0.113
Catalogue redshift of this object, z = 0.590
